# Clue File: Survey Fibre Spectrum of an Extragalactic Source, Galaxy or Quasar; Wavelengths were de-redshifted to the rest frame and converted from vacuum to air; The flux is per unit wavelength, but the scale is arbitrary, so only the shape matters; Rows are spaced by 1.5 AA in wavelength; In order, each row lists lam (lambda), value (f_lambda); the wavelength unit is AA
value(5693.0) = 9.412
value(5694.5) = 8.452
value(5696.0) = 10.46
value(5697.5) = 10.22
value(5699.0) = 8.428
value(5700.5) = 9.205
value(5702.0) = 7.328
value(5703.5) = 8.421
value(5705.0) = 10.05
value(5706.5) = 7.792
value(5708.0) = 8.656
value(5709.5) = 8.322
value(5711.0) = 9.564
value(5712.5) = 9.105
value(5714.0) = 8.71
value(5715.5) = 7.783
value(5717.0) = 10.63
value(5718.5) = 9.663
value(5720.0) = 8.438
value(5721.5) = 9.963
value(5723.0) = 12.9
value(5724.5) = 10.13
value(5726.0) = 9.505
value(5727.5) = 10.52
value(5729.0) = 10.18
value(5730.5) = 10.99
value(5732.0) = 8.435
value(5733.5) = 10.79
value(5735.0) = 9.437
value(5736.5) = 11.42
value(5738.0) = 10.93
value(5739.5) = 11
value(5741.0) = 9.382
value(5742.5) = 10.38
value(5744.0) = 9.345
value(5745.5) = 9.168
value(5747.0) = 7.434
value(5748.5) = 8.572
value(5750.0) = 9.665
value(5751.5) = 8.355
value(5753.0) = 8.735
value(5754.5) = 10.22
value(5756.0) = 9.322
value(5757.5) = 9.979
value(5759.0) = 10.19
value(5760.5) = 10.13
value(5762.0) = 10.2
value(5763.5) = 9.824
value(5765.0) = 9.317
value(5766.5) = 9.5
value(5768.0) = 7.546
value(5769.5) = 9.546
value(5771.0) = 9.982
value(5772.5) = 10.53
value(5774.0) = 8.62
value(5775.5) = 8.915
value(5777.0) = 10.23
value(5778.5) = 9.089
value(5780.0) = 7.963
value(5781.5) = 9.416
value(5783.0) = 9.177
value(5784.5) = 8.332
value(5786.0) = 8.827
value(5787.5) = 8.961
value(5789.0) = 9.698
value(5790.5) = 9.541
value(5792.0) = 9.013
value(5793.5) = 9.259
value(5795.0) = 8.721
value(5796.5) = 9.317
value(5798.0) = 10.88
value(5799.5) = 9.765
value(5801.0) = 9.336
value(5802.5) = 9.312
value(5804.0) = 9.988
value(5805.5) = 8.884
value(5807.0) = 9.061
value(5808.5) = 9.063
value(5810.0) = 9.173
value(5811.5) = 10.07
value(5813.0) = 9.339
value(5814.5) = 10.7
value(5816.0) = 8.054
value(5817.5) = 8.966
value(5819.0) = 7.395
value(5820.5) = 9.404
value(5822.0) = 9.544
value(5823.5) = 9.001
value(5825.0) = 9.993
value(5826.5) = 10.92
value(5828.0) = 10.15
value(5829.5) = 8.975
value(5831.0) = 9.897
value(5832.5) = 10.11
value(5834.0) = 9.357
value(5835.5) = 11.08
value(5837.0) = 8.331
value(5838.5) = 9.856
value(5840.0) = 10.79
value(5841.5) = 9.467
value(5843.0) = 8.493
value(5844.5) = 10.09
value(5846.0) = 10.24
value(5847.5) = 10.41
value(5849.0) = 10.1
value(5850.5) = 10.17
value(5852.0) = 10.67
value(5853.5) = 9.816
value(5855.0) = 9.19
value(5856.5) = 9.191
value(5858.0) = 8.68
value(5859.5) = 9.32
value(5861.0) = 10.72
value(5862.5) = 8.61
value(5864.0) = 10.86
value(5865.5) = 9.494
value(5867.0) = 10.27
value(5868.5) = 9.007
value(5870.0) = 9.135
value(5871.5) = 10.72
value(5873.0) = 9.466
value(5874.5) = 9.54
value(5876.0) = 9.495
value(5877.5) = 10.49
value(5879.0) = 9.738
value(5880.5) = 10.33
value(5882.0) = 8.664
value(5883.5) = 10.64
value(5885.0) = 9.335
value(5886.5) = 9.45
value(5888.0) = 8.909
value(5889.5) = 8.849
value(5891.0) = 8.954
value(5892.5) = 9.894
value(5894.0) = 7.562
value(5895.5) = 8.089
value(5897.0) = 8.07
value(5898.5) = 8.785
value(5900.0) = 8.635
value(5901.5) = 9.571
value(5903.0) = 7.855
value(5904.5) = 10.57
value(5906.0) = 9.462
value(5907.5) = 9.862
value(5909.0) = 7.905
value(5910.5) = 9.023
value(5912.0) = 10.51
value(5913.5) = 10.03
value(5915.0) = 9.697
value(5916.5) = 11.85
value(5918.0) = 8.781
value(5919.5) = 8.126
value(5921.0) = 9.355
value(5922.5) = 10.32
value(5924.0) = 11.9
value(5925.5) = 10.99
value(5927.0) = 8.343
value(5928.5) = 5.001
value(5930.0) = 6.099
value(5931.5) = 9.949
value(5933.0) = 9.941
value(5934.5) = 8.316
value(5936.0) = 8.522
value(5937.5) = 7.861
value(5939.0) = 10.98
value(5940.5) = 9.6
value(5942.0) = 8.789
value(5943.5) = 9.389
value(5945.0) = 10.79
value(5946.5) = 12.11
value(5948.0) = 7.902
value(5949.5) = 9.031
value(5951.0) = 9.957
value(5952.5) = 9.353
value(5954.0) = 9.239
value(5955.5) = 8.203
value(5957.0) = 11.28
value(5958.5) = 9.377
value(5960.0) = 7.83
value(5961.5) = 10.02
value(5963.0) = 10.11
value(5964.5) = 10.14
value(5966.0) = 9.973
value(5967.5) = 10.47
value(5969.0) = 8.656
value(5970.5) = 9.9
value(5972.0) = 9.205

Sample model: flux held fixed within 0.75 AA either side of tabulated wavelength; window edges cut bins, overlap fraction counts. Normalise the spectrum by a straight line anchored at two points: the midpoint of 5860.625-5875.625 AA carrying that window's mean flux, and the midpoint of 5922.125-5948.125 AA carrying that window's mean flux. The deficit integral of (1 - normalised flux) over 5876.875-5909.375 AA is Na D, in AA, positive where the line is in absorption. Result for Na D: 1.4 AA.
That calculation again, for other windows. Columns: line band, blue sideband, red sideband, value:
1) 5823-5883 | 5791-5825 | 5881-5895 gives -3.69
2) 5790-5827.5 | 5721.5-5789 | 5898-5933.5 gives 0.44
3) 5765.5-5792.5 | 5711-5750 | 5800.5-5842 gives 1.33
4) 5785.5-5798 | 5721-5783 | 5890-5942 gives 0.36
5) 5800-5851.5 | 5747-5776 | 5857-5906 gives -1.17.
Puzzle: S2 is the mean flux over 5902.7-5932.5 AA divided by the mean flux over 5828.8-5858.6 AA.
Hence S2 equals 0.95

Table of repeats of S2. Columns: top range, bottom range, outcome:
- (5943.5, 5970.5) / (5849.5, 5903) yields 1.03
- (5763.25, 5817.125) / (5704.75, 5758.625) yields 0.97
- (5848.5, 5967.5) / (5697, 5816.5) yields 1.00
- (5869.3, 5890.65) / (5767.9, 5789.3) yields 1.05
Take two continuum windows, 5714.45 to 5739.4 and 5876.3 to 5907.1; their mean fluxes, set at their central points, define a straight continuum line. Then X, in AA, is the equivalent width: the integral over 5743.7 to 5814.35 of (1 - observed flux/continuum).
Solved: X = 3.6 AA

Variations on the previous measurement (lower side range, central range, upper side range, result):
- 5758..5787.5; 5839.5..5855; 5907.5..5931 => -1.2 AA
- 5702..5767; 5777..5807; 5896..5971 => 0.8 AA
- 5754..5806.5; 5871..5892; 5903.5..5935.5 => -0.6 AA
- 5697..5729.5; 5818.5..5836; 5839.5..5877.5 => 0.0 AA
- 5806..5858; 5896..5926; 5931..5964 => -0.1 AA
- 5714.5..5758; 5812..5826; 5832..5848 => 0.9 AA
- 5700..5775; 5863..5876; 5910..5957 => -0.5 AA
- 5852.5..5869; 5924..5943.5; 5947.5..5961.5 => 0.9 AA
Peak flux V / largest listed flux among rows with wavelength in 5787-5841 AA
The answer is 11.08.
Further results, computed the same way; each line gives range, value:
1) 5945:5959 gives 12.11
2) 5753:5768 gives 10.22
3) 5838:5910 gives 10.86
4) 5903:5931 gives 11.9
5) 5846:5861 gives 10.72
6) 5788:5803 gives 10.88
